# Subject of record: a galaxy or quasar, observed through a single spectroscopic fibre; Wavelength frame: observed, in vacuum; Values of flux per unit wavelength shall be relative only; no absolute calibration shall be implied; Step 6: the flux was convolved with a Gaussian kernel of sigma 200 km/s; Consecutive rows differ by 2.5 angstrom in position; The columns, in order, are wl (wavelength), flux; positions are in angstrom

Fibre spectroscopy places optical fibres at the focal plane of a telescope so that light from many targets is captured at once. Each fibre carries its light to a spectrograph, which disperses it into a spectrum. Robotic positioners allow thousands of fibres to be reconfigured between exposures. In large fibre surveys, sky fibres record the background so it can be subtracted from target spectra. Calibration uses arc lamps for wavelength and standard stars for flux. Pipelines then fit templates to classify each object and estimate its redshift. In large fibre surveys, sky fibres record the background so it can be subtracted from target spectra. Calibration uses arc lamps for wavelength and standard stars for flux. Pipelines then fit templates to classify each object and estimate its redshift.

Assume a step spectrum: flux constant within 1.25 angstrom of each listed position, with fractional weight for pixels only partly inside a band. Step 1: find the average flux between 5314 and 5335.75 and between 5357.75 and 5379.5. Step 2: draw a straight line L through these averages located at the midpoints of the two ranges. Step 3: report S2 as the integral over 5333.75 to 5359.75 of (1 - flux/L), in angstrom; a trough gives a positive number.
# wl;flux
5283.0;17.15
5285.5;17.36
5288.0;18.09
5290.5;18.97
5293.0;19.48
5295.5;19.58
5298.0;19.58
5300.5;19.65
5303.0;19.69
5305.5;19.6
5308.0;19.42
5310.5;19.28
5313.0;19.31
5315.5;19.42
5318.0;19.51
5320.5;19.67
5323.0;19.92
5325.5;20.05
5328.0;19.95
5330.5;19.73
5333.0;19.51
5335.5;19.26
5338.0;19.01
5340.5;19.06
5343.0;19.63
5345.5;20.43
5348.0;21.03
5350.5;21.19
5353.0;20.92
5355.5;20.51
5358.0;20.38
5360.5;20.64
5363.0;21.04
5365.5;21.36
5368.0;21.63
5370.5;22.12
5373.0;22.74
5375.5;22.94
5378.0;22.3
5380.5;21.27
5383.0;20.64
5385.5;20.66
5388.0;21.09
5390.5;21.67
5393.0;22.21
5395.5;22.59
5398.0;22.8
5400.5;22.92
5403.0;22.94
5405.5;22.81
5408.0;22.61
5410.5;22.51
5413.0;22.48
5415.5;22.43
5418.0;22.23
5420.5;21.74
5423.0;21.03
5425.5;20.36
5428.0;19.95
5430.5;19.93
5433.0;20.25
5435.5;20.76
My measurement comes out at 0.7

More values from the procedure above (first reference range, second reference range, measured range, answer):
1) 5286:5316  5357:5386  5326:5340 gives 0.5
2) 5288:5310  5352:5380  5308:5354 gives 1.4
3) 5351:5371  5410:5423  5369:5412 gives -1.1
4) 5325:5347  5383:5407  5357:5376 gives -0.6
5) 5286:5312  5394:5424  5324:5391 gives 0.7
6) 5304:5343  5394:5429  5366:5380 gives -0.8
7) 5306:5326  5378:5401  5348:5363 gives 0.0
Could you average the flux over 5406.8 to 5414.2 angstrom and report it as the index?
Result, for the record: 22.5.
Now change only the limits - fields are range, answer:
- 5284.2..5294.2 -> 18.5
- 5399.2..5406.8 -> 22.9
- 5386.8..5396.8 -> 21.9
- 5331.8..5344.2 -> 19.3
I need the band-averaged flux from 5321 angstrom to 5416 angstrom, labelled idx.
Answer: 21.2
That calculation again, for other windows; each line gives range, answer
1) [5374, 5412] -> 22.1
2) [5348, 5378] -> 21.4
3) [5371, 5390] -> 21.7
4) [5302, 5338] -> 19.6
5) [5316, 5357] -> 20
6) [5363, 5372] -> 21.6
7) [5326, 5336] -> 19.7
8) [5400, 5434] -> 21.7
